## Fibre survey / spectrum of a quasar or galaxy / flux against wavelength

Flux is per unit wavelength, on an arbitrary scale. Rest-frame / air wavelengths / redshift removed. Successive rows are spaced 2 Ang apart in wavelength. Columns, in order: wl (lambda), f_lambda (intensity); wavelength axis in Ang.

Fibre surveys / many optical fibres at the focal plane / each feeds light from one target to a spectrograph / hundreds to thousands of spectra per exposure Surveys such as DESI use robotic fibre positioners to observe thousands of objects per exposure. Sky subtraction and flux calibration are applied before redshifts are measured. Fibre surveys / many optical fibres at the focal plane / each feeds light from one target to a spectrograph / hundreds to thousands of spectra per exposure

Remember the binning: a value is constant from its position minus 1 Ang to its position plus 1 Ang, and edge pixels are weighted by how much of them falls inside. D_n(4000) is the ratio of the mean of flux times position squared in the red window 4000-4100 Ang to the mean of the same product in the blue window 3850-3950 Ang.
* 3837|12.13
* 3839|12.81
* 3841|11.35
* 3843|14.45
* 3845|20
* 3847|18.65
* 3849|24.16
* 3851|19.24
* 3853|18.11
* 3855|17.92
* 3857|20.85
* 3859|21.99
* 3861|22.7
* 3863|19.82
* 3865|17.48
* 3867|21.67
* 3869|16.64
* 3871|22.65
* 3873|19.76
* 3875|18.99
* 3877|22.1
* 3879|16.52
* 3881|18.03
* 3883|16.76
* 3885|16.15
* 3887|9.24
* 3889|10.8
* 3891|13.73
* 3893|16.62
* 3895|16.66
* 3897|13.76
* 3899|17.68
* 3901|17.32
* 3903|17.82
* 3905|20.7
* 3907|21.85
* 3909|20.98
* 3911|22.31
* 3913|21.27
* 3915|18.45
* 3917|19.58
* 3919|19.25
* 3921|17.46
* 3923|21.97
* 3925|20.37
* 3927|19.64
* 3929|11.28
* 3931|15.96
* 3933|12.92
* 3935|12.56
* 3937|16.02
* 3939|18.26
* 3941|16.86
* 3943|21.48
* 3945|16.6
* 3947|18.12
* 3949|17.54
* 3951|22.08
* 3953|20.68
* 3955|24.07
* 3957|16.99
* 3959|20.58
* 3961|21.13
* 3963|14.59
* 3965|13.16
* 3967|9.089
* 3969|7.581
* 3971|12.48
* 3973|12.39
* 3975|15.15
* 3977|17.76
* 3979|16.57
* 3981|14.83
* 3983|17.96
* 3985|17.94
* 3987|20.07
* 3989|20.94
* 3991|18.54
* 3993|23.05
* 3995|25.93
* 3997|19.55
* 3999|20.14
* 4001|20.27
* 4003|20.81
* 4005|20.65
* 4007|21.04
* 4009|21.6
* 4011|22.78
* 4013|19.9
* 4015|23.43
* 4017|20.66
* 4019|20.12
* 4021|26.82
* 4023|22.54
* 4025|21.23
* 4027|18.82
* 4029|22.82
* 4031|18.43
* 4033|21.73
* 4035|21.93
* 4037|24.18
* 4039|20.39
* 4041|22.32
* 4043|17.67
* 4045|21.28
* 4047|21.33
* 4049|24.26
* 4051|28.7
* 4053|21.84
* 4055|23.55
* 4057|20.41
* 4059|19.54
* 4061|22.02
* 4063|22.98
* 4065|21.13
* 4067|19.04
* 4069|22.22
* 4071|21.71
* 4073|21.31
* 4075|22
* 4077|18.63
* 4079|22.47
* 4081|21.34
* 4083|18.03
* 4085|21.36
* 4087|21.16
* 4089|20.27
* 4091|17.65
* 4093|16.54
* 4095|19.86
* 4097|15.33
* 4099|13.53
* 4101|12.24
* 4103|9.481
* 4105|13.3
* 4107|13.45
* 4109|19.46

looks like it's 1.3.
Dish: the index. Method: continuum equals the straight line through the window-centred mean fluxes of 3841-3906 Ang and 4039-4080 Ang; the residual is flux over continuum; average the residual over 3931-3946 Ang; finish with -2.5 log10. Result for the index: 0.18 mag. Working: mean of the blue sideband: 18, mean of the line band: 16.4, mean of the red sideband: 21.7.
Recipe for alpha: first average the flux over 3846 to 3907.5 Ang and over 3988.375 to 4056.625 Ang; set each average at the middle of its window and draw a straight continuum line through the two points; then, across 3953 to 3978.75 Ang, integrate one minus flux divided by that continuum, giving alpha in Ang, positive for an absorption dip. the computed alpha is 5.9 Ang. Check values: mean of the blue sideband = 18.2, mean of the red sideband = 21.7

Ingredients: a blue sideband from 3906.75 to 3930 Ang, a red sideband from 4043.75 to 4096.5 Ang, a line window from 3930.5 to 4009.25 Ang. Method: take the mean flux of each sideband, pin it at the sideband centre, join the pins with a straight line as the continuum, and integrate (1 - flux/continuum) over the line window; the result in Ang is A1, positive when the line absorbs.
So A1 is 8.7 Ang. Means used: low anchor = 19.5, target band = 17.8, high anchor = 21.1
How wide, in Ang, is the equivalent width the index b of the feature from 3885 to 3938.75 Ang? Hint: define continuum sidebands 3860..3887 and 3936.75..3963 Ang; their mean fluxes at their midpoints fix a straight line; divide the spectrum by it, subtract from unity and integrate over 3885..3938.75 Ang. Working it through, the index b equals 5.2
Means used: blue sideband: 18.8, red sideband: 19.2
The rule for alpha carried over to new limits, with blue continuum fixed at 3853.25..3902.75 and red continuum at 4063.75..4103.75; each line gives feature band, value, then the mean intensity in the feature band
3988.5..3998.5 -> -1.7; 21.6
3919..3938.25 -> 1.5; 16.6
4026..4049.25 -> -3.2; 21.2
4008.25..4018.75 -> -1.8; 21.6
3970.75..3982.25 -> 2.0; 15.1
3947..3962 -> -1.8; 20.3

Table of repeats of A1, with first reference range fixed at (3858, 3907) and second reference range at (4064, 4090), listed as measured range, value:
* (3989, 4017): -2.34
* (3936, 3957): -0.28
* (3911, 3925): -1.17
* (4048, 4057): -1.62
